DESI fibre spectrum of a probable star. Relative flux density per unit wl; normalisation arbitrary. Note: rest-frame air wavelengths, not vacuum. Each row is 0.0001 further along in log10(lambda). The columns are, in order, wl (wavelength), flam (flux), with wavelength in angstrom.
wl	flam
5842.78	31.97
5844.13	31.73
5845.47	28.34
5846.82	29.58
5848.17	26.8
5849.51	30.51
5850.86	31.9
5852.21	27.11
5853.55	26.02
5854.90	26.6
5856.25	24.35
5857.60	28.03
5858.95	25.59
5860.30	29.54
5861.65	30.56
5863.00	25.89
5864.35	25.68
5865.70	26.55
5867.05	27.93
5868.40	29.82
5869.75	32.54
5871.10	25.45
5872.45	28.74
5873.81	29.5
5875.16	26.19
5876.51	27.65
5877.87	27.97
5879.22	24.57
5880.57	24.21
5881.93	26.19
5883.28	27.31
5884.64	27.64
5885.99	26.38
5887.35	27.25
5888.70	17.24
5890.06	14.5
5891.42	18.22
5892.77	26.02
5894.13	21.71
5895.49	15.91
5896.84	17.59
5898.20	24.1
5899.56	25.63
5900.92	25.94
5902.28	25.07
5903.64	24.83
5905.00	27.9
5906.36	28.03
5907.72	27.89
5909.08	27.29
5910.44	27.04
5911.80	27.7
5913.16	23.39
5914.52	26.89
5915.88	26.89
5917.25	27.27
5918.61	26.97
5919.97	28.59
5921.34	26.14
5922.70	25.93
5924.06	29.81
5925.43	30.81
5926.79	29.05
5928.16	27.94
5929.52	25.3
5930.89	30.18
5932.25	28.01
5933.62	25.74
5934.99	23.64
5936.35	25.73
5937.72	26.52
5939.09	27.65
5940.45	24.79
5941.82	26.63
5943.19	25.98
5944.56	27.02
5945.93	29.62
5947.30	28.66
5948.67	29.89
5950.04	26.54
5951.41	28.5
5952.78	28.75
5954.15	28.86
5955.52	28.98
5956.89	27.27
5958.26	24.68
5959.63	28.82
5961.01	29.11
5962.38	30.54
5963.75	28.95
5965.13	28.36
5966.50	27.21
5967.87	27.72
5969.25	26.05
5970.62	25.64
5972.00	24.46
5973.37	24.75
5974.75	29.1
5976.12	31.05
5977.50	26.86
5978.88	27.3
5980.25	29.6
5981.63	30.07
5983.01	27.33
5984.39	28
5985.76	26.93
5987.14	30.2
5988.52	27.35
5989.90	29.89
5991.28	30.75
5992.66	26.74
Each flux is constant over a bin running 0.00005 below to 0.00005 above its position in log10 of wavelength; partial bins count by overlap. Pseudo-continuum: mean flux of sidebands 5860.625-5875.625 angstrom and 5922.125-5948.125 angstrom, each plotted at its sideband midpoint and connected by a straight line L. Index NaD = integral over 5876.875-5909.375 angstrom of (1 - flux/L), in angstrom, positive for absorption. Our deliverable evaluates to 4.3 angstrom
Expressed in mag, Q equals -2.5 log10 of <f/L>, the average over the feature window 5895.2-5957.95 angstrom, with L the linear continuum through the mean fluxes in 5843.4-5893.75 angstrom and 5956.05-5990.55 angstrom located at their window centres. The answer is 0.024 mag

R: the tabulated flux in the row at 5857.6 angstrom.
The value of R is 28.03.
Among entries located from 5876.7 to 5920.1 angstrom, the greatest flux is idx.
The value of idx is 28.59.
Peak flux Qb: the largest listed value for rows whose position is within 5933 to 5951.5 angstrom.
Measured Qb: 29.89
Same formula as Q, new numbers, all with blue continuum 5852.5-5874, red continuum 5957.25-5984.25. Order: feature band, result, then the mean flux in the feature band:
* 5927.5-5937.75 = 0.043 mag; 26.6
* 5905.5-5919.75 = 0.027 mag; 27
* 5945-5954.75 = -0.035 mag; 28.6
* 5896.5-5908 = 0.096 mag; 25.3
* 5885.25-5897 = 0.314 mag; 20.7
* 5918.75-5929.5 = -0.015 mag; 28.1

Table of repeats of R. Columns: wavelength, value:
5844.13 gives 31.73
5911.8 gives 27.7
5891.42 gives 18.22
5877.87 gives 27.97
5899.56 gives 25.63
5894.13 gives 21.71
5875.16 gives 26.19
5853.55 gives 26.02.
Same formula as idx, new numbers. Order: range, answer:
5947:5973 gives 30.54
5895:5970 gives 30.81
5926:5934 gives 30.18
